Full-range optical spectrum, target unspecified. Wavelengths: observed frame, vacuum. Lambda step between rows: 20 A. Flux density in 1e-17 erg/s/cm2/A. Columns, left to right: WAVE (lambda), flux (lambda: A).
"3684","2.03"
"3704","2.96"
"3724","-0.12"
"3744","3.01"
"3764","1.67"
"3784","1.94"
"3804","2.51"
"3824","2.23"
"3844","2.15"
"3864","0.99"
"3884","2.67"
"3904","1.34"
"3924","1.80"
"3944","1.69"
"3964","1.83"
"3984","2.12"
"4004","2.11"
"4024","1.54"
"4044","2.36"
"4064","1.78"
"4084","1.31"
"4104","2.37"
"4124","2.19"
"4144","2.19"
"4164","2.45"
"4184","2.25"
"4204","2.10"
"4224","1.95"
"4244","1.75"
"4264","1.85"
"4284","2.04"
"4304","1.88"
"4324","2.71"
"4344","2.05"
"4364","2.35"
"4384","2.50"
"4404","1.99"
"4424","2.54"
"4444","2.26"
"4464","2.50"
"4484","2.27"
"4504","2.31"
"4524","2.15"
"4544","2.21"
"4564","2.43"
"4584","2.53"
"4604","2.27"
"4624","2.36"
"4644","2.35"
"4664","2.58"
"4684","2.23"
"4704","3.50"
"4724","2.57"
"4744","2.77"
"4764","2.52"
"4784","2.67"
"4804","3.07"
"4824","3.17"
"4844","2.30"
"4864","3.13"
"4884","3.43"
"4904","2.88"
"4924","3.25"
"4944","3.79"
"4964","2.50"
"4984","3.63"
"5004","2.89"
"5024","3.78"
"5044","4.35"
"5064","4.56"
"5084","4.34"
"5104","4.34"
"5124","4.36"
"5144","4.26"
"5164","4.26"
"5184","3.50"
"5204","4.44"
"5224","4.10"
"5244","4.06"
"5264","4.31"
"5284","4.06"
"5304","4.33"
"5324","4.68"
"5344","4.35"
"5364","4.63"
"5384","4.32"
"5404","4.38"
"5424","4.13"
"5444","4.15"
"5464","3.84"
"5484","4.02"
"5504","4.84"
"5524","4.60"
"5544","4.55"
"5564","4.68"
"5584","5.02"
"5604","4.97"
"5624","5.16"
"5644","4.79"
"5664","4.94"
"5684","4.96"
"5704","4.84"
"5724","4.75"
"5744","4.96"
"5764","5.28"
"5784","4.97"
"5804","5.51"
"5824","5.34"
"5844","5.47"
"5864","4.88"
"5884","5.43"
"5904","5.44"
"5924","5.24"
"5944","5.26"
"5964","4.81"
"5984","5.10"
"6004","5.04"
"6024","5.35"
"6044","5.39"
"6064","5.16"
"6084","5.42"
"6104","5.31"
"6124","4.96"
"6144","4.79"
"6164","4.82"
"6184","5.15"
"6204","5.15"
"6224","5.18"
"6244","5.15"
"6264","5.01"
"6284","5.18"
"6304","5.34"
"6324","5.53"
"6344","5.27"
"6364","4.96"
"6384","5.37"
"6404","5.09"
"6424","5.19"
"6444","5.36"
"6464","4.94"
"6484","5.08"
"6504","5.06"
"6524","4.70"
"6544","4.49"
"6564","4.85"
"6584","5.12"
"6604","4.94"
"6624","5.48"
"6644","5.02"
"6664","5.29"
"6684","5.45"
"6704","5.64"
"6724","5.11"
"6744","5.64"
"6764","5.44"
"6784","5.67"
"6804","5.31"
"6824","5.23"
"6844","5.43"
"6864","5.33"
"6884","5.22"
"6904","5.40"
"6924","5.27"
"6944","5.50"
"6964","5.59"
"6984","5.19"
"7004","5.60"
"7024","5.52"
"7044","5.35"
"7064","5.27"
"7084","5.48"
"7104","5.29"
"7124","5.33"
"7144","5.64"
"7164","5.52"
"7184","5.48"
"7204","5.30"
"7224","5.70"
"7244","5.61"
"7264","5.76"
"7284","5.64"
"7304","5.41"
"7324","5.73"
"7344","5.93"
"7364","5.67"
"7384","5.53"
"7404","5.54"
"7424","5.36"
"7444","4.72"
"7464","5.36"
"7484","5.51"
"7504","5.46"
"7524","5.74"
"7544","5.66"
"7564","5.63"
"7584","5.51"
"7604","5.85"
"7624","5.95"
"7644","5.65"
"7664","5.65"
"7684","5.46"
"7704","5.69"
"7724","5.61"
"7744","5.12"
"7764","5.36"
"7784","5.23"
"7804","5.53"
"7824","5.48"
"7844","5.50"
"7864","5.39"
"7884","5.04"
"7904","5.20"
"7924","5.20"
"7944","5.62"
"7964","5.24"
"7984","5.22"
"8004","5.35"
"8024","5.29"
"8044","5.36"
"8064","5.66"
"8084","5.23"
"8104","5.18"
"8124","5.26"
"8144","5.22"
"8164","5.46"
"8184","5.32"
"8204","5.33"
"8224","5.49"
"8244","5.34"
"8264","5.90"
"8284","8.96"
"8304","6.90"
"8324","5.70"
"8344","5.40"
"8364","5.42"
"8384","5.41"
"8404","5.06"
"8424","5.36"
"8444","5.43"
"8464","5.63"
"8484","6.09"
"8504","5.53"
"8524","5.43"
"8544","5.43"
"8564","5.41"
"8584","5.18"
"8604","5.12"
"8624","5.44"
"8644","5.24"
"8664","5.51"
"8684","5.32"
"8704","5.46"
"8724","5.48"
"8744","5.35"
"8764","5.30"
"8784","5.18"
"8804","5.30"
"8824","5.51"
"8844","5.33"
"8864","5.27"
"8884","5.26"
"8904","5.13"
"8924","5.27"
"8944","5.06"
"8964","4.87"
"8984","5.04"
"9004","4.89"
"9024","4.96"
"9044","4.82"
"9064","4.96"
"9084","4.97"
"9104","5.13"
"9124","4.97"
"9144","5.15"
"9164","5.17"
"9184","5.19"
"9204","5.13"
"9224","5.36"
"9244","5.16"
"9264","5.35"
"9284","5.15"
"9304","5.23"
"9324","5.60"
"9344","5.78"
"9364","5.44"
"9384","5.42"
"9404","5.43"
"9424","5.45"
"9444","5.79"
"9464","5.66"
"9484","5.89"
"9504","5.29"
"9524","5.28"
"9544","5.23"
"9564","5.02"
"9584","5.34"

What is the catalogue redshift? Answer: 0.26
